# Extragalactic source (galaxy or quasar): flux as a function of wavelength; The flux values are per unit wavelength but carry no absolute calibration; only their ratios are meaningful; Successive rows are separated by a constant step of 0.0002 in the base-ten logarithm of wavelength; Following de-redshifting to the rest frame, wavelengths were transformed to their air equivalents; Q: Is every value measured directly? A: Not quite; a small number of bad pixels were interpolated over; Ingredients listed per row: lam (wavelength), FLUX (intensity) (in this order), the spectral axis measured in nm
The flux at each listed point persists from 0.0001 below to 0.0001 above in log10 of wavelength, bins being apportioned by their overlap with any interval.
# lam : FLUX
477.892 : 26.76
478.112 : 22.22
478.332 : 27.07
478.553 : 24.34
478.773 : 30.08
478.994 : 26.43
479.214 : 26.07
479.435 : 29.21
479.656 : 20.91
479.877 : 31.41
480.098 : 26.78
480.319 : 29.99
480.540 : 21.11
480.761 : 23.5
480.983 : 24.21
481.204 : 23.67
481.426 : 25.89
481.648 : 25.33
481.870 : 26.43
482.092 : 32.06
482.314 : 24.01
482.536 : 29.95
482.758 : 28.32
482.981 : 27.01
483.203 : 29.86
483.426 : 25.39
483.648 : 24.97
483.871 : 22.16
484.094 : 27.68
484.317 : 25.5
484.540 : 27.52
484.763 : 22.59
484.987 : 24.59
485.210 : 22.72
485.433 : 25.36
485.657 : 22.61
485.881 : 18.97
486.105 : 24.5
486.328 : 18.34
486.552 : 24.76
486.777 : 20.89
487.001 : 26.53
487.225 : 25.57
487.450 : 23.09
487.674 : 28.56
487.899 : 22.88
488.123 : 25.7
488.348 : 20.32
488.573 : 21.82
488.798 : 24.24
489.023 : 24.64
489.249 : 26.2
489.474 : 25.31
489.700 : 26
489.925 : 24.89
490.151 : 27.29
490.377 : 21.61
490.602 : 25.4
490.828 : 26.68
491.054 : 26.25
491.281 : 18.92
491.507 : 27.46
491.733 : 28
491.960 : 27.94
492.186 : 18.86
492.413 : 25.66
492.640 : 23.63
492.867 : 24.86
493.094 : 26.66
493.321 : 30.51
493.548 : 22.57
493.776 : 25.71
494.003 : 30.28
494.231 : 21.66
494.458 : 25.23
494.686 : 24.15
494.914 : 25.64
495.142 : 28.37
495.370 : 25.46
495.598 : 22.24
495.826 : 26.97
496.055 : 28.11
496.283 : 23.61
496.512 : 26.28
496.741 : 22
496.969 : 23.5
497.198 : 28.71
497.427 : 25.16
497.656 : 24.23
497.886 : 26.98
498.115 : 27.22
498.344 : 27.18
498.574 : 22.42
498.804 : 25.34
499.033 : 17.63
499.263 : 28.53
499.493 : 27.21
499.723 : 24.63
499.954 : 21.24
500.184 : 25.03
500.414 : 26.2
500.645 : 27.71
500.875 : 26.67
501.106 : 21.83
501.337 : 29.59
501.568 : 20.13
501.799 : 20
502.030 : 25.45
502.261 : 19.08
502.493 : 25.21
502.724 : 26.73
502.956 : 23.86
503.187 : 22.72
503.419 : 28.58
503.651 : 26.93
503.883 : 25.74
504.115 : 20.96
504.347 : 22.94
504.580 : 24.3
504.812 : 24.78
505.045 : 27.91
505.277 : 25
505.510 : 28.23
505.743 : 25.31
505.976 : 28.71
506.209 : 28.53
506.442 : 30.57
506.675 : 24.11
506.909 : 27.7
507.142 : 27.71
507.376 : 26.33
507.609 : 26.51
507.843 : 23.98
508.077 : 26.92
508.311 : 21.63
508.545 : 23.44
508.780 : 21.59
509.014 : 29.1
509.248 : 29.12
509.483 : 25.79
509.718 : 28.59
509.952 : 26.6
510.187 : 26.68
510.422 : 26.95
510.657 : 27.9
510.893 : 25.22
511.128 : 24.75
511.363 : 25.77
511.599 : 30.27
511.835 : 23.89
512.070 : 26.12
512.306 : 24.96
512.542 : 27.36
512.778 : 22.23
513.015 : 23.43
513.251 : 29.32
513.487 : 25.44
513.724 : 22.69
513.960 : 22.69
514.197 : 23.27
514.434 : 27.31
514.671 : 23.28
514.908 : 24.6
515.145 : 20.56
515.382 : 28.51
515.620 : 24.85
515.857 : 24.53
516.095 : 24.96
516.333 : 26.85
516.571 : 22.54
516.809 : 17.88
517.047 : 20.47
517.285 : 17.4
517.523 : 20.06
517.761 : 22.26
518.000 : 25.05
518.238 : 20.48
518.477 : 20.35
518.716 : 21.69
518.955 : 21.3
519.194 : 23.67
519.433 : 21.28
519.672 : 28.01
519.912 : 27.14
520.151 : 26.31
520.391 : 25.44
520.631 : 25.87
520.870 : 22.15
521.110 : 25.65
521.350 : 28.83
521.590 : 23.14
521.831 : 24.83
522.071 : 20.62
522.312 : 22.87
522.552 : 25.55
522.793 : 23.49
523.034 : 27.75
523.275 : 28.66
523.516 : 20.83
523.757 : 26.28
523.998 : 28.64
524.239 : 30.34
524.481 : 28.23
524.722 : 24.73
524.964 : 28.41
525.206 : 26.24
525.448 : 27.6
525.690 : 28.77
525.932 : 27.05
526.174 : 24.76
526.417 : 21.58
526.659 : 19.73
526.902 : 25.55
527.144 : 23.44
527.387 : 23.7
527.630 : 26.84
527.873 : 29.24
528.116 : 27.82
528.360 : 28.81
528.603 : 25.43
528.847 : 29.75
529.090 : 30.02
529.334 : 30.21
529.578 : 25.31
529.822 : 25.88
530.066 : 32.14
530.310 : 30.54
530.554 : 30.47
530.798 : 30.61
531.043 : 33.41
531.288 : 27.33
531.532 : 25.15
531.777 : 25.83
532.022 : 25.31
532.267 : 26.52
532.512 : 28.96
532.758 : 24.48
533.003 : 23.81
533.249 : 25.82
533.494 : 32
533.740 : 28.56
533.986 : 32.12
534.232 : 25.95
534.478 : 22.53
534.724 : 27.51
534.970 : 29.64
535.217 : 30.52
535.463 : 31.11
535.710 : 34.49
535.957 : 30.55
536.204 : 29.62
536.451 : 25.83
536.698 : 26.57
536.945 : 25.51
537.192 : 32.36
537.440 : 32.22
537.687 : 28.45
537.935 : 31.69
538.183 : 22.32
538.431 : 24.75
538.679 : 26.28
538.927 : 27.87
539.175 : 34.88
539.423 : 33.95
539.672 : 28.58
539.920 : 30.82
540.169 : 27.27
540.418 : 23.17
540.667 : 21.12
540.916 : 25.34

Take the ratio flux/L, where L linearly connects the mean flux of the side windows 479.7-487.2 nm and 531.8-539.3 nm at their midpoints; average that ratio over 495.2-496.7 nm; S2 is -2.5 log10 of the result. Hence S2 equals 0.02 mag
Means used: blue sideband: 25.3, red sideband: 28.2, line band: 25.4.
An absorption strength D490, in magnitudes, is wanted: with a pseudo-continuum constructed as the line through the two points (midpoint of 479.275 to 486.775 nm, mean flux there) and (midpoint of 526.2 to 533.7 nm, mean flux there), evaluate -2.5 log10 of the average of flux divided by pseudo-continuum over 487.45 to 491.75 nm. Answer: 0.04 mag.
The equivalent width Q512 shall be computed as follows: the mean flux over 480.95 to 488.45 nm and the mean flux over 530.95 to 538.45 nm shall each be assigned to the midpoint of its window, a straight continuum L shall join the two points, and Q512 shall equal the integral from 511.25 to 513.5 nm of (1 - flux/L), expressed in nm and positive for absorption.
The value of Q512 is 0.07 nm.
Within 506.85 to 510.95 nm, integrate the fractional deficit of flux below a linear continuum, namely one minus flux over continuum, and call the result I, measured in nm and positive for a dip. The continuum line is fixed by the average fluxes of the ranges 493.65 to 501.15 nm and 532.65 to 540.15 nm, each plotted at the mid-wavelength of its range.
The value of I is 0.012 nm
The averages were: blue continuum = 25.3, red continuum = 28.7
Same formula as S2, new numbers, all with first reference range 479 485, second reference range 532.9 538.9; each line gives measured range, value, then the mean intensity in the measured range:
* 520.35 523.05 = 0.13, 24.5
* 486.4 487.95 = 0.08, 24.5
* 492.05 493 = 0.14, 23.4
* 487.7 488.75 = 0.14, 23.3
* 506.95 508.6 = 0.07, 25.4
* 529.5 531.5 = -0.05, 29.4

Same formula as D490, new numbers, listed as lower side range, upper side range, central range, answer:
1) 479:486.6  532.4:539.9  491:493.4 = 0.03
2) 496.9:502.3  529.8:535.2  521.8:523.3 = 0.10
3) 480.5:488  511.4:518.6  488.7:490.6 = -0.01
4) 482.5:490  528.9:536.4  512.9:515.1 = 0.10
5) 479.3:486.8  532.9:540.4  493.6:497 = 0.03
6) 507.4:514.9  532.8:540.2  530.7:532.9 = 0.03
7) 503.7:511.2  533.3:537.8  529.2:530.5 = -0.01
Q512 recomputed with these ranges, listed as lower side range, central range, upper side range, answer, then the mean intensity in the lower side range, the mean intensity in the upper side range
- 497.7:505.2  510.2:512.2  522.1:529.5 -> -0.080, 24.7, 26.3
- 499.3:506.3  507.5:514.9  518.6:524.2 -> -0.172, 25.1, 24.9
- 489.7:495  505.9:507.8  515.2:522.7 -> -0.238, 25.2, 23.5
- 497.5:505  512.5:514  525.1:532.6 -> 0.061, 24.6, 27.2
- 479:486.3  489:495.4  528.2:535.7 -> 0.173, 25.6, 28.3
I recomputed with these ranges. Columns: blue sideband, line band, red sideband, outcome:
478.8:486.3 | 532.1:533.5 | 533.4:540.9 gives 0.092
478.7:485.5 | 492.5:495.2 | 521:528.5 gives 0.034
